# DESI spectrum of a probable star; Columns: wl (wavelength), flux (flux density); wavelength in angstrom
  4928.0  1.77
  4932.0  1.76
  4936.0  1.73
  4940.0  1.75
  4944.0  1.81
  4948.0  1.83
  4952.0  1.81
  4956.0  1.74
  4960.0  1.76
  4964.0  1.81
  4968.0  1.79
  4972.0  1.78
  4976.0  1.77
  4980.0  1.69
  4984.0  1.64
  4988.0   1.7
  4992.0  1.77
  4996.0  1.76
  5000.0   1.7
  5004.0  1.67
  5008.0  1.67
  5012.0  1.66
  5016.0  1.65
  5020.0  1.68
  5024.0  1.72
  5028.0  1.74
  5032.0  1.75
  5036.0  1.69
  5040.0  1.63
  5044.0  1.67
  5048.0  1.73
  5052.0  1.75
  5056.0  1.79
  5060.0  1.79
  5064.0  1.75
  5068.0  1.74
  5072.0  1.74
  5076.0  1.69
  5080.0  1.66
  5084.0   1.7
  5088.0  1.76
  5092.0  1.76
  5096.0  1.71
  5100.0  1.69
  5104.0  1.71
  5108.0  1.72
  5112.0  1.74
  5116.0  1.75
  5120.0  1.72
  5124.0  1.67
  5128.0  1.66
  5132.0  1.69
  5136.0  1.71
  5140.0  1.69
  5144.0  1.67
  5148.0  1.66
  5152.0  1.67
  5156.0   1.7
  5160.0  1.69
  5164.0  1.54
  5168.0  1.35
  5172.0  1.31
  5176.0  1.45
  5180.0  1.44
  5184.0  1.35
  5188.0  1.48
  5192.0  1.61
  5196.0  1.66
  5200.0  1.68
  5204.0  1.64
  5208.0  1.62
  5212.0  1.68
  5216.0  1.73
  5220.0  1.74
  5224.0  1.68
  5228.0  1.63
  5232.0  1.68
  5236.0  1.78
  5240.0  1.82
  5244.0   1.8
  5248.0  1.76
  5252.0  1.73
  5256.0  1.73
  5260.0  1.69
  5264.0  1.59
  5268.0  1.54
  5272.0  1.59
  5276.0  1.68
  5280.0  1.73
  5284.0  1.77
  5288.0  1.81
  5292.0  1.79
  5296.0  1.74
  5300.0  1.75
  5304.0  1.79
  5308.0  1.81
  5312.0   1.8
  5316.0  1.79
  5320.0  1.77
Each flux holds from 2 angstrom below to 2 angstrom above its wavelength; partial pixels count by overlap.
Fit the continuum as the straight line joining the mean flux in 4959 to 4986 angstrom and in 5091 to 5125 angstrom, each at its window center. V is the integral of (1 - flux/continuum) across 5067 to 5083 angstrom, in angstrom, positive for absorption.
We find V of 0.2 angstrom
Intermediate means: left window 1.75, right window 1.72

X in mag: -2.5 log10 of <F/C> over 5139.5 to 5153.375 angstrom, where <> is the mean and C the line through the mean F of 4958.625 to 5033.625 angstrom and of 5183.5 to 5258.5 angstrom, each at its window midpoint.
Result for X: 0.01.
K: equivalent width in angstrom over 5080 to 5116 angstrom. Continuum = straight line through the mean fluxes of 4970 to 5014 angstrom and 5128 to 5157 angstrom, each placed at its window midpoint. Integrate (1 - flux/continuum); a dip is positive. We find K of -0.7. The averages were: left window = 1.71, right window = 1.68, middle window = 1.72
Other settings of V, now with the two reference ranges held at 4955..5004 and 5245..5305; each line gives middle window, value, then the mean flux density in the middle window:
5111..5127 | 0.1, 1.71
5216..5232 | 0.3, 1.69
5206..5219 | 0.3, 1.68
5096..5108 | 0.2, 1.71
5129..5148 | 0.4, 1.69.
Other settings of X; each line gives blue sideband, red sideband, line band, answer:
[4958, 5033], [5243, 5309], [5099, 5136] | 0.01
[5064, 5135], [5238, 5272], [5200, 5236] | 0.01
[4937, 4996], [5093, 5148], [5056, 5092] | -0.01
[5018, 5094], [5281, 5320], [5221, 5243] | 0.03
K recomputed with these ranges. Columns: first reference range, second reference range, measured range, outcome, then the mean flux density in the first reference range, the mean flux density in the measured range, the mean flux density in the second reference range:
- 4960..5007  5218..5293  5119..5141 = 0.4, 1.73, 1.69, 1.71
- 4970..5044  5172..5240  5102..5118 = -0.7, 1.7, 1.73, 1.61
